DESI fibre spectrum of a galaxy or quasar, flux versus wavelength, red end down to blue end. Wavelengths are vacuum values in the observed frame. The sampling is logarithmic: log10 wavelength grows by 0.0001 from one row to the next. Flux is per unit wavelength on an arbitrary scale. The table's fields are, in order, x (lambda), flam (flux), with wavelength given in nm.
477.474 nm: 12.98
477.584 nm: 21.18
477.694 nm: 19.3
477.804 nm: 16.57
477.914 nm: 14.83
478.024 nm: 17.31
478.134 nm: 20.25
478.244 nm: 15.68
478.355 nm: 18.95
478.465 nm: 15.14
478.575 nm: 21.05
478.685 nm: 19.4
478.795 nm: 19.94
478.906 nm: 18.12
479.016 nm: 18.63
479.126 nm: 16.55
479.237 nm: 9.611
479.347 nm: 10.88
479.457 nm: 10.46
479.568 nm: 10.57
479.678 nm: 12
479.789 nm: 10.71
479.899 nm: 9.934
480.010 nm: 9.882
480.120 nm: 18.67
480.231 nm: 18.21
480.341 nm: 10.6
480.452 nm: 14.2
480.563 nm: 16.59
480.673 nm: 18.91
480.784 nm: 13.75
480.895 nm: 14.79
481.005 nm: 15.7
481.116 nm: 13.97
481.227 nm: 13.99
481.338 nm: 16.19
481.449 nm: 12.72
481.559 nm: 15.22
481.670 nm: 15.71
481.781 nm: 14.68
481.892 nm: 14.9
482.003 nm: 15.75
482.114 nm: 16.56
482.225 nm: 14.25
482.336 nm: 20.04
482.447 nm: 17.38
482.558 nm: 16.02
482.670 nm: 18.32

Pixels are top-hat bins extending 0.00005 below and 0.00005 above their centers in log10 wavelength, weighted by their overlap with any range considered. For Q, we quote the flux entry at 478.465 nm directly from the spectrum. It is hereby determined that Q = 15.14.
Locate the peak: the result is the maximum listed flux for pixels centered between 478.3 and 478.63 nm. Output 21.05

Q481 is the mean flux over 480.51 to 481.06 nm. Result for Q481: 16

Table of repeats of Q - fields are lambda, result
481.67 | 15.71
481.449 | 12.72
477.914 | 14.83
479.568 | 10.57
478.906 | 18.12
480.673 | 18.91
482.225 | 14.25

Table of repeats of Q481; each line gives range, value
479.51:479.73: 11.3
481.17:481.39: 15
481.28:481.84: 14.9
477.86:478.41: 17.4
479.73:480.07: 10.3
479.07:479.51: 11.9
